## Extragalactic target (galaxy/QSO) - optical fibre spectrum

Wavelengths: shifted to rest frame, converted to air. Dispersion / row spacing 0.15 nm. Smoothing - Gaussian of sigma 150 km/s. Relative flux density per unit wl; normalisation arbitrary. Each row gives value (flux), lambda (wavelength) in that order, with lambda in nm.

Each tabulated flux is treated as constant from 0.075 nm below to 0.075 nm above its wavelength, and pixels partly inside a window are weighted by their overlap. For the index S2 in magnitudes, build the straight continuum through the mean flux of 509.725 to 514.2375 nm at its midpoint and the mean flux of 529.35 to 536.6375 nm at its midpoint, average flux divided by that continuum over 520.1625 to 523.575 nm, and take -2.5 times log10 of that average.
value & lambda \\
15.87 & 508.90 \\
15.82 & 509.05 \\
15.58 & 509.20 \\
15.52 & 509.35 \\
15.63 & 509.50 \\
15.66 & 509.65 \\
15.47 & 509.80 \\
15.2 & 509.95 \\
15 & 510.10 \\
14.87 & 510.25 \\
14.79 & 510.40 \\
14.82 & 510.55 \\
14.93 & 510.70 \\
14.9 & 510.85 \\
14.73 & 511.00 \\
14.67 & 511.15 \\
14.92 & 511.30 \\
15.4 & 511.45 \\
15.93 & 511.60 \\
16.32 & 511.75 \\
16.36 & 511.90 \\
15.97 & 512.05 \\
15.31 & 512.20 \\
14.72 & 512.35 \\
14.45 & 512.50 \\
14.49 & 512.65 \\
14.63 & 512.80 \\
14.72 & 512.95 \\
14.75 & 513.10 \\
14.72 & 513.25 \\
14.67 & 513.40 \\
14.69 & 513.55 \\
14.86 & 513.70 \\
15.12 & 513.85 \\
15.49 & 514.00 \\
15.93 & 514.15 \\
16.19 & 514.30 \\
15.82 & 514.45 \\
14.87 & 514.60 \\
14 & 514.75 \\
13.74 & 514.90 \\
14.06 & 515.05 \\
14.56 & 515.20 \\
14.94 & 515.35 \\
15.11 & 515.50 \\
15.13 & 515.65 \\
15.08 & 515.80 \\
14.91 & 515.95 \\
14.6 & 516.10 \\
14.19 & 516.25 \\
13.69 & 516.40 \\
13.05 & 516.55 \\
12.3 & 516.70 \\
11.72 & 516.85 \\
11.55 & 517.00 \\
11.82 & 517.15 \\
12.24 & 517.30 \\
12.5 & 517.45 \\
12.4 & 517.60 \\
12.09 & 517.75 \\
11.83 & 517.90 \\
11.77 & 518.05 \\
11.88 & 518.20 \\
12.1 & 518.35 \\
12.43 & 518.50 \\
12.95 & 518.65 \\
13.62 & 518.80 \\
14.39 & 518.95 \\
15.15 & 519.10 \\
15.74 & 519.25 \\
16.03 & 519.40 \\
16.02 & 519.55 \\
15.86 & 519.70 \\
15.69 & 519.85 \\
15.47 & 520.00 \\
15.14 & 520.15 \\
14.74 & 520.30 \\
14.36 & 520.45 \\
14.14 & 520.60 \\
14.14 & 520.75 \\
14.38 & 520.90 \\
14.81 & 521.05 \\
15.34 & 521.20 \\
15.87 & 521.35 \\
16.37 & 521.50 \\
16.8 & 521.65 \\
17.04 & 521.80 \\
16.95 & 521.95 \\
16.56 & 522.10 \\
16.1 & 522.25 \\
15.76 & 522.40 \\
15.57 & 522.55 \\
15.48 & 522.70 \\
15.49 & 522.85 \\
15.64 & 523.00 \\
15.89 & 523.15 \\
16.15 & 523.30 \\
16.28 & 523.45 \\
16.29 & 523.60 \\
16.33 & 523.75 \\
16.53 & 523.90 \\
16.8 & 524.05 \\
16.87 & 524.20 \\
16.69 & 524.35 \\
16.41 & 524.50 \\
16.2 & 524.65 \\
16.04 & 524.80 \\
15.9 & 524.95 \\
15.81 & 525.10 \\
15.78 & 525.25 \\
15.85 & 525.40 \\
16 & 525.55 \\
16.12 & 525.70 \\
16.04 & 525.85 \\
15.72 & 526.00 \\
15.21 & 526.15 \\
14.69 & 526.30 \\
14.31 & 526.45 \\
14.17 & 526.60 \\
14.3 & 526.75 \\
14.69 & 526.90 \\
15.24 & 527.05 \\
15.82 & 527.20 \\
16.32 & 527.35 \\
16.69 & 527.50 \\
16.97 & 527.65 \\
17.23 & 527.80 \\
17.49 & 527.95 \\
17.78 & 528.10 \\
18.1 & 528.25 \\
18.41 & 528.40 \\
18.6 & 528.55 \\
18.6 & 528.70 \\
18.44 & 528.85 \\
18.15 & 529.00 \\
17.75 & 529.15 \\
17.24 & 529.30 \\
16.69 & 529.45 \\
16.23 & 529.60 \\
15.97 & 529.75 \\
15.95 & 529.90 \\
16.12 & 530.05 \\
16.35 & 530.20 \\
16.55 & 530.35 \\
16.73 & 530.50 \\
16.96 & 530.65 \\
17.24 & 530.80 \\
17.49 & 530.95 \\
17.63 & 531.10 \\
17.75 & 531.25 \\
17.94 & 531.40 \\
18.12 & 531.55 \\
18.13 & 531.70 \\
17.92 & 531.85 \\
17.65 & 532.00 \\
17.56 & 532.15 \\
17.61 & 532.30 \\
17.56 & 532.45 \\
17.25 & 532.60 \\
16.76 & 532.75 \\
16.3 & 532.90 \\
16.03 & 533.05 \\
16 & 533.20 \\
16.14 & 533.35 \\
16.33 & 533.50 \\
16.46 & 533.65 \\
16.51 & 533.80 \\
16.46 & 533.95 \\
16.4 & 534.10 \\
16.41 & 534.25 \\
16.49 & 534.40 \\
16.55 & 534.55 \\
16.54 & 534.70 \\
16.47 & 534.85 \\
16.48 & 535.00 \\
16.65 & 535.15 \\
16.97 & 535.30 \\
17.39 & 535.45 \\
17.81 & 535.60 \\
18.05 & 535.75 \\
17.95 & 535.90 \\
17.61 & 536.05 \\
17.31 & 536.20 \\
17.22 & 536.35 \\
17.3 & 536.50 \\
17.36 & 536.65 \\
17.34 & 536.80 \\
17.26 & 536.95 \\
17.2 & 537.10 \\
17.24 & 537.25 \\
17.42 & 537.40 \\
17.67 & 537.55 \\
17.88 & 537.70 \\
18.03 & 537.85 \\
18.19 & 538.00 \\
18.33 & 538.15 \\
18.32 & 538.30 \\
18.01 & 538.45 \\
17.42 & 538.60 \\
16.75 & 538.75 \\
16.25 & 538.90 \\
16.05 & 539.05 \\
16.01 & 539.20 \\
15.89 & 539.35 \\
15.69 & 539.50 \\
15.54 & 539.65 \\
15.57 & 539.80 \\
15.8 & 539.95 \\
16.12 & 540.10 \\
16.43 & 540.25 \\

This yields 0.02 mag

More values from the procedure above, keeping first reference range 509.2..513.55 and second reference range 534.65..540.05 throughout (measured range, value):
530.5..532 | -0.06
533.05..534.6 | 0.03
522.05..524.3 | -0.01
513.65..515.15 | 0.03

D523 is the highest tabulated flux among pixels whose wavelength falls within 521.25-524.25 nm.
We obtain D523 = 17.04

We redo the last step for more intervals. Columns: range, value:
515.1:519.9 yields 16.03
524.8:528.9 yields 18.6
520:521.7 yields 16.8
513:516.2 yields 16.19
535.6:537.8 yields 18.05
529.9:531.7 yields 18.13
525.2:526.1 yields 16.12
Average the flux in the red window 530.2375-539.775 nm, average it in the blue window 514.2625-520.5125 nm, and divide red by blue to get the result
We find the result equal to 1.23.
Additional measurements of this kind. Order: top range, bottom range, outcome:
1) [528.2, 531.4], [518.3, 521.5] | 1.17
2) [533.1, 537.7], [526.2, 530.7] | 1.02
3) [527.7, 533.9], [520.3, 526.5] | 1.09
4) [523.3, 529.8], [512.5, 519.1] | 1.18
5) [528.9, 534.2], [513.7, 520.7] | 1.21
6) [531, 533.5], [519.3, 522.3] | 1.11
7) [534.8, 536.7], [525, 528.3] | 1.09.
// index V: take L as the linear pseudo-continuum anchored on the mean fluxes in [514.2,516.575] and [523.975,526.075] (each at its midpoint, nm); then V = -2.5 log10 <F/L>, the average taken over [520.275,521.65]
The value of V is 0.04 mag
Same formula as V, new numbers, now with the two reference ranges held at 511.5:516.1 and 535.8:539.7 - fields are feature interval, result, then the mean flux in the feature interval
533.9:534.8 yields 0.03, 16.5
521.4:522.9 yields -0.03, 16.2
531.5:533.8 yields -0.02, 17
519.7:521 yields 0.06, 14.8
